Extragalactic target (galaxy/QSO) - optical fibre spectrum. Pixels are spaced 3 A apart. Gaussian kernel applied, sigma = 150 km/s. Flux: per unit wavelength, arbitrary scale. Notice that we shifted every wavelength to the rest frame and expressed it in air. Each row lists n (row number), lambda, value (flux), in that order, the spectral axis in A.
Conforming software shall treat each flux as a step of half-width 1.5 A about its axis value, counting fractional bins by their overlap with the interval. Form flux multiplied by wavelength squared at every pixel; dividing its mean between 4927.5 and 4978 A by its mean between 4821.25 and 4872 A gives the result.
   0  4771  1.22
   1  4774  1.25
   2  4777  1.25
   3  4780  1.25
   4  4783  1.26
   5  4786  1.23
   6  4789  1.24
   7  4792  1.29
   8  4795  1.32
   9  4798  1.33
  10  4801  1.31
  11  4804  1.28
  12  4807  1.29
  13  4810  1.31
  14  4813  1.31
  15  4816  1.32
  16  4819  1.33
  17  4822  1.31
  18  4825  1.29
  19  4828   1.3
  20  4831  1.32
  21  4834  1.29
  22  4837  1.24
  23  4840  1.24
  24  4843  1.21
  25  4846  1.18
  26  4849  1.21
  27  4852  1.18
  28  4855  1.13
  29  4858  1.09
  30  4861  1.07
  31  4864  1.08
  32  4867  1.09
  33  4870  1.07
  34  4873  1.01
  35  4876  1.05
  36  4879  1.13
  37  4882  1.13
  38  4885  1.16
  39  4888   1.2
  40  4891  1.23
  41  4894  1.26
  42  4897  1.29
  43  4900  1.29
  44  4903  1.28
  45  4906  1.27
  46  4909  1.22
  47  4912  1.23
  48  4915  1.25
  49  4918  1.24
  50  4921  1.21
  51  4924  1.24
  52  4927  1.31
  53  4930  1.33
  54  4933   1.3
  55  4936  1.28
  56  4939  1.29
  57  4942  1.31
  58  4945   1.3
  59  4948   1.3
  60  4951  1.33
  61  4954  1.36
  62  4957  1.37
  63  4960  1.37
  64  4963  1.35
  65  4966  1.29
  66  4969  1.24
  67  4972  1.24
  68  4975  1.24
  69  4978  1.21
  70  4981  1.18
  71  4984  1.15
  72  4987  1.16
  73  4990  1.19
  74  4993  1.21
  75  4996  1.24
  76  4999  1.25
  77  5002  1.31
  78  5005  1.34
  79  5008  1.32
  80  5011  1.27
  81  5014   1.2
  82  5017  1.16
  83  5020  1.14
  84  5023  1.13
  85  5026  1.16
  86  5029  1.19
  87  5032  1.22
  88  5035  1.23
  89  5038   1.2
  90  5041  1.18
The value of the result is 1.1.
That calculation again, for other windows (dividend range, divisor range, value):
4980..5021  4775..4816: 1.04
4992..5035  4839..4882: 1.16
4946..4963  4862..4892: 1.25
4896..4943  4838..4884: 1.16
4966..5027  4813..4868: 1.07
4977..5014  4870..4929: 1.06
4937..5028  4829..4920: 1.10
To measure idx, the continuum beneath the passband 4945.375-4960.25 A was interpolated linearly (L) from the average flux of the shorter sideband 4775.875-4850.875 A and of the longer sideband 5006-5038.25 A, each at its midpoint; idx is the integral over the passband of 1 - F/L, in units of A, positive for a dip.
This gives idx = -1.4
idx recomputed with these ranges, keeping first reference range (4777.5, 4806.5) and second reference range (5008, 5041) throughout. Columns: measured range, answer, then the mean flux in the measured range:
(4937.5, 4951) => -0.9 A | 1.3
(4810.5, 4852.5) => -0.2 A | 1.27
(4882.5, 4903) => 0.1 A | 1.24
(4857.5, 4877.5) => 3.0 A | 1.06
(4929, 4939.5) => -0.6 A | 1.3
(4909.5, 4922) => 0.0 A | 1.23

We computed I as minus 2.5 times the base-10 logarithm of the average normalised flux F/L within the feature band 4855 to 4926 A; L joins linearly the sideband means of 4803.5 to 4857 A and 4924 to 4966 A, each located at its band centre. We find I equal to 0.10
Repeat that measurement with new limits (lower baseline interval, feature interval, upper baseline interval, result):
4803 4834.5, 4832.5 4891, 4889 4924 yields 0.12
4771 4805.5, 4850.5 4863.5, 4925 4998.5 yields 0.14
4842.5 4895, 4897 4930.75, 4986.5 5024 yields -0.09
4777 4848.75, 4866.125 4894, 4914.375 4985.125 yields 0.14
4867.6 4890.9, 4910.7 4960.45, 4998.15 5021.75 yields -0.11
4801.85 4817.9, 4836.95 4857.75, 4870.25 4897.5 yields 0.03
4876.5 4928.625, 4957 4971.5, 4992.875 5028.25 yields -0.07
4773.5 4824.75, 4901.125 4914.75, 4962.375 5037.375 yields 0.00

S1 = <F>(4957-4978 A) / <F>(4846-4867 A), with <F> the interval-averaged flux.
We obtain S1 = 1.14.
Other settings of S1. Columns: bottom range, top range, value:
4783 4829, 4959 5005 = 0.96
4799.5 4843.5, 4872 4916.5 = 0.93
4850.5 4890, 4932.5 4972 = 1.18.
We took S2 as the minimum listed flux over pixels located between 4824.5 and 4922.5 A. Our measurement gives 1.01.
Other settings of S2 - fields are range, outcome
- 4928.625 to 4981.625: 1.18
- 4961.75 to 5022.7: 1.14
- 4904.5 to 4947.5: 1.21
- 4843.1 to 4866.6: 1.07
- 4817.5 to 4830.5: 1.29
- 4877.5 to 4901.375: 1.13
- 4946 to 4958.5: 1.3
